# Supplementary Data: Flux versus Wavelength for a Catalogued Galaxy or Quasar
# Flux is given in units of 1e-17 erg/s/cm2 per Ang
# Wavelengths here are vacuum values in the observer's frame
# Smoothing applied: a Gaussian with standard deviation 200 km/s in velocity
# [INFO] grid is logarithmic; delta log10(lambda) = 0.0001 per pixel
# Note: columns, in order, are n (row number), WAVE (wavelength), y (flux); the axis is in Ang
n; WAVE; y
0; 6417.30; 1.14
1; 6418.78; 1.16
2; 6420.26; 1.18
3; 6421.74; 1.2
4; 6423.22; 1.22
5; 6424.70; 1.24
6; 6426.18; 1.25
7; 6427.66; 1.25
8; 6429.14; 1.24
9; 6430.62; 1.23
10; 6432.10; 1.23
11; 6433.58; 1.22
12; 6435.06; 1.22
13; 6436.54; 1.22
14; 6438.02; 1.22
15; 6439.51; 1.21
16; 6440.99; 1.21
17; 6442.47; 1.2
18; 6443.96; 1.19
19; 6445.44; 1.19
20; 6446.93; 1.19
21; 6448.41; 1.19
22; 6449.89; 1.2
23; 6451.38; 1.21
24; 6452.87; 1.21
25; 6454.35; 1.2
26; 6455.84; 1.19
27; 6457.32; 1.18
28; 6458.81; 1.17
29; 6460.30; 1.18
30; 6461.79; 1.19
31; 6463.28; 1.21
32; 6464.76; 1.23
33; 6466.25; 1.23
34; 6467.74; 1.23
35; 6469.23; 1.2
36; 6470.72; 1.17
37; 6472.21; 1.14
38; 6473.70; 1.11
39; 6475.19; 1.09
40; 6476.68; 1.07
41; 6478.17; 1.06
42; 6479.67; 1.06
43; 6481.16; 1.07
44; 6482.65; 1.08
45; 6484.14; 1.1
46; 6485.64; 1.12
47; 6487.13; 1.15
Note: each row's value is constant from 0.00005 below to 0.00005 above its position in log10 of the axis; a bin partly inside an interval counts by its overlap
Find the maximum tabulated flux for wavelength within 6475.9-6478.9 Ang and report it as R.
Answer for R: 1.07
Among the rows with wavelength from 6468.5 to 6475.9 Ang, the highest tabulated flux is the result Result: 1.2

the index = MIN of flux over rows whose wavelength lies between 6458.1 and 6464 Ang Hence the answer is 1.17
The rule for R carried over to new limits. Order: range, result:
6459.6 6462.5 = 1.19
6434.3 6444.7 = 1.22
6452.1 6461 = 1.21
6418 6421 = 1.18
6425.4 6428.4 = 1.25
